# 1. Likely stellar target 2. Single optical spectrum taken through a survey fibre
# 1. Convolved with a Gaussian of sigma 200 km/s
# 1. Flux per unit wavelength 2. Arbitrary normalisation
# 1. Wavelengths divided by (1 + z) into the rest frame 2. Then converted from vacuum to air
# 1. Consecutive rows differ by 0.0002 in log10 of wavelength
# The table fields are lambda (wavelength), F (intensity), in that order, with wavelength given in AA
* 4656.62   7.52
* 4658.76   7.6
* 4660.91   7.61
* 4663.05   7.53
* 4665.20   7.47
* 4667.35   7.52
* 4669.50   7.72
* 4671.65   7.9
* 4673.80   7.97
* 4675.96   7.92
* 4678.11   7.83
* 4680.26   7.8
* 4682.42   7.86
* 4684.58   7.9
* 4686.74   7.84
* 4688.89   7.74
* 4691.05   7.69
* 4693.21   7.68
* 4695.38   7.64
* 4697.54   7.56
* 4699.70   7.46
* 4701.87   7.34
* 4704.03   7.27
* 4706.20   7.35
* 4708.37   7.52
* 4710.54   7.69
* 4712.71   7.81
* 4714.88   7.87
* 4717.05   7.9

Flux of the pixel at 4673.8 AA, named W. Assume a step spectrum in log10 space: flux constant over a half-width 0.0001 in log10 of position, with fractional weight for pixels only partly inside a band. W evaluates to 7.97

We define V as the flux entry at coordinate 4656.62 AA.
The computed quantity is 7.52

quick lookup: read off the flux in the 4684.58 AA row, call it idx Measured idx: 7.9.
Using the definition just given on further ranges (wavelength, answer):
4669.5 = 7.72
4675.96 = 7.92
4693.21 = 7.68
